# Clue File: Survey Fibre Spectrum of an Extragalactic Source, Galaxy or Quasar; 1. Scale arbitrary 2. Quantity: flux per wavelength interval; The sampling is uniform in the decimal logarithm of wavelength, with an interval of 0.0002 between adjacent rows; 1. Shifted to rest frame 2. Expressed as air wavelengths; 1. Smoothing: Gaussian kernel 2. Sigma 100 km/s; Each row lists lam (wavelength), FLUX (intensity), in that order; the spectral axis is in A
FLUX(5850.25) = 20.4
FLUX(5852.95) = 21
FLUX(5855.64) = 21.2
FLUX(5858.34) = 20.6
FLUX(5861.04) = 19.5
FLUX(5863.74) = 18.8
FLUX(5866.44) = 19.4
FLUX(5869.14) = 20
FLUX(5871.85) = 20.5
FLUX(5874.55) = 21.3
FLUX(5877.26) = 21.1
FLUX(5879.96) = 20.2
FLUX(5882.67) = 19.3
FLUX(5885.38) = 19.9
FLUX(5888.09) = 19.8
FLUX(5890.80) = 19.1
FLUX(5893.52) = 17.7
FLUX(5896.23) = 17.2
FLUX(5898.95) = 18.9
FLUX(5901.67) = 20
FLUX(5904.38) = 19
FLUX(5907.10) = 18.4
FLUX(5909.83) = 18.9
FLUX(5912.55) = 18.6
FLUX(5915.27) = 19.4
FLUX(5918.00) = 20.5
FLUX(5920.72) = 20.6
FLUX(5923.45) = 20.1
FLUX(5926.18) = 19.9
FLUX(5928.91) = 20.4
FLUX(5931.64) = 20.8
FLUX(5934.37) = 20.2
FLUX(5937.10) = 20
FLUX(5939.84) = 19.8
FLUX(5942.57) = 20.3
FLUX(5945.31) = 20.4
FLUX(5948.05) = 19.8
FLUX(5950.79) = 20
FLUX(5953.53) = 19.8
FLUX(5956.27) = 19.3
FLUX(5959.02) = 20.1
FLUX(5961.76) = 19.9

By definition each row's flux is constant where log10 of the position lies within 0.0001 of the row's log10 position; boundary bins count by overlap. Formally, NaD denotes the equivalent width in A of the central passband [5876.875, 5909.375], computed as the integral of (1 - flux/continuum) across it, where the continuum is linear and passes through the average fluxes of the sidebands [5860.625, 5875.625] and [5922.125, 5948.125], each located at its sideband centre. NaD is 1.4 A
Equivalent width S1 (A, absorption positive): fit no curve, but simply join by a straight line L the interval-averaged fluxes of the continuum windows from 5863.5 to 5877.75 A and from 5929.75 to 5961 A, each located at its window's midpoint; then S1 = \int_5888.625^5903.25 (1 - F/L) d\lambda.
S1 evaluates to 1.10 A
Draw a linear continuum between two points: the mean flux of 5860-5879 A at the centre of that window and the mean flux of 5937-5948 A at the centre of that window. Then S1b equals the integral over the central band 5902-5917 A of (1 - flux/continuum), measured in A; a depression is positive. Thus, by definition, 0.8 A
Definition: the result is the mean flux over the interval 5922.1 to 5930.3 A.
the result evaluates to 20.1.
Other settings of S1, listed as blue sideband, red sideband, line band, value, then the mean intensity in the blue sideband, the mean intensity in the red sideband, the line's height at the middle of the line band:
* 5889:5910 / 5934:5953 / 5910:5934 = -0.8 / 18.7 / 20.1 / 19.4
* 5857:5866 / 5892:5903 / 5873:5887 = -1.0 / 19.6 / 18.4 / 19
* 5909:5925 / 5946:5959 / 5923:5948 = -0.6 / 19.7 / 19.8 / 19.8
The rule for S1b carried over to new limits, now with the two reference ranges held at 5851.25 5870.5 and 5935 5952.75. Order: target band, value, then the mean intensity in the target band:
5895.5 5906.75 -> 0.7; 18.8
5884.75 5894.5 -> 0.5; 19.1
